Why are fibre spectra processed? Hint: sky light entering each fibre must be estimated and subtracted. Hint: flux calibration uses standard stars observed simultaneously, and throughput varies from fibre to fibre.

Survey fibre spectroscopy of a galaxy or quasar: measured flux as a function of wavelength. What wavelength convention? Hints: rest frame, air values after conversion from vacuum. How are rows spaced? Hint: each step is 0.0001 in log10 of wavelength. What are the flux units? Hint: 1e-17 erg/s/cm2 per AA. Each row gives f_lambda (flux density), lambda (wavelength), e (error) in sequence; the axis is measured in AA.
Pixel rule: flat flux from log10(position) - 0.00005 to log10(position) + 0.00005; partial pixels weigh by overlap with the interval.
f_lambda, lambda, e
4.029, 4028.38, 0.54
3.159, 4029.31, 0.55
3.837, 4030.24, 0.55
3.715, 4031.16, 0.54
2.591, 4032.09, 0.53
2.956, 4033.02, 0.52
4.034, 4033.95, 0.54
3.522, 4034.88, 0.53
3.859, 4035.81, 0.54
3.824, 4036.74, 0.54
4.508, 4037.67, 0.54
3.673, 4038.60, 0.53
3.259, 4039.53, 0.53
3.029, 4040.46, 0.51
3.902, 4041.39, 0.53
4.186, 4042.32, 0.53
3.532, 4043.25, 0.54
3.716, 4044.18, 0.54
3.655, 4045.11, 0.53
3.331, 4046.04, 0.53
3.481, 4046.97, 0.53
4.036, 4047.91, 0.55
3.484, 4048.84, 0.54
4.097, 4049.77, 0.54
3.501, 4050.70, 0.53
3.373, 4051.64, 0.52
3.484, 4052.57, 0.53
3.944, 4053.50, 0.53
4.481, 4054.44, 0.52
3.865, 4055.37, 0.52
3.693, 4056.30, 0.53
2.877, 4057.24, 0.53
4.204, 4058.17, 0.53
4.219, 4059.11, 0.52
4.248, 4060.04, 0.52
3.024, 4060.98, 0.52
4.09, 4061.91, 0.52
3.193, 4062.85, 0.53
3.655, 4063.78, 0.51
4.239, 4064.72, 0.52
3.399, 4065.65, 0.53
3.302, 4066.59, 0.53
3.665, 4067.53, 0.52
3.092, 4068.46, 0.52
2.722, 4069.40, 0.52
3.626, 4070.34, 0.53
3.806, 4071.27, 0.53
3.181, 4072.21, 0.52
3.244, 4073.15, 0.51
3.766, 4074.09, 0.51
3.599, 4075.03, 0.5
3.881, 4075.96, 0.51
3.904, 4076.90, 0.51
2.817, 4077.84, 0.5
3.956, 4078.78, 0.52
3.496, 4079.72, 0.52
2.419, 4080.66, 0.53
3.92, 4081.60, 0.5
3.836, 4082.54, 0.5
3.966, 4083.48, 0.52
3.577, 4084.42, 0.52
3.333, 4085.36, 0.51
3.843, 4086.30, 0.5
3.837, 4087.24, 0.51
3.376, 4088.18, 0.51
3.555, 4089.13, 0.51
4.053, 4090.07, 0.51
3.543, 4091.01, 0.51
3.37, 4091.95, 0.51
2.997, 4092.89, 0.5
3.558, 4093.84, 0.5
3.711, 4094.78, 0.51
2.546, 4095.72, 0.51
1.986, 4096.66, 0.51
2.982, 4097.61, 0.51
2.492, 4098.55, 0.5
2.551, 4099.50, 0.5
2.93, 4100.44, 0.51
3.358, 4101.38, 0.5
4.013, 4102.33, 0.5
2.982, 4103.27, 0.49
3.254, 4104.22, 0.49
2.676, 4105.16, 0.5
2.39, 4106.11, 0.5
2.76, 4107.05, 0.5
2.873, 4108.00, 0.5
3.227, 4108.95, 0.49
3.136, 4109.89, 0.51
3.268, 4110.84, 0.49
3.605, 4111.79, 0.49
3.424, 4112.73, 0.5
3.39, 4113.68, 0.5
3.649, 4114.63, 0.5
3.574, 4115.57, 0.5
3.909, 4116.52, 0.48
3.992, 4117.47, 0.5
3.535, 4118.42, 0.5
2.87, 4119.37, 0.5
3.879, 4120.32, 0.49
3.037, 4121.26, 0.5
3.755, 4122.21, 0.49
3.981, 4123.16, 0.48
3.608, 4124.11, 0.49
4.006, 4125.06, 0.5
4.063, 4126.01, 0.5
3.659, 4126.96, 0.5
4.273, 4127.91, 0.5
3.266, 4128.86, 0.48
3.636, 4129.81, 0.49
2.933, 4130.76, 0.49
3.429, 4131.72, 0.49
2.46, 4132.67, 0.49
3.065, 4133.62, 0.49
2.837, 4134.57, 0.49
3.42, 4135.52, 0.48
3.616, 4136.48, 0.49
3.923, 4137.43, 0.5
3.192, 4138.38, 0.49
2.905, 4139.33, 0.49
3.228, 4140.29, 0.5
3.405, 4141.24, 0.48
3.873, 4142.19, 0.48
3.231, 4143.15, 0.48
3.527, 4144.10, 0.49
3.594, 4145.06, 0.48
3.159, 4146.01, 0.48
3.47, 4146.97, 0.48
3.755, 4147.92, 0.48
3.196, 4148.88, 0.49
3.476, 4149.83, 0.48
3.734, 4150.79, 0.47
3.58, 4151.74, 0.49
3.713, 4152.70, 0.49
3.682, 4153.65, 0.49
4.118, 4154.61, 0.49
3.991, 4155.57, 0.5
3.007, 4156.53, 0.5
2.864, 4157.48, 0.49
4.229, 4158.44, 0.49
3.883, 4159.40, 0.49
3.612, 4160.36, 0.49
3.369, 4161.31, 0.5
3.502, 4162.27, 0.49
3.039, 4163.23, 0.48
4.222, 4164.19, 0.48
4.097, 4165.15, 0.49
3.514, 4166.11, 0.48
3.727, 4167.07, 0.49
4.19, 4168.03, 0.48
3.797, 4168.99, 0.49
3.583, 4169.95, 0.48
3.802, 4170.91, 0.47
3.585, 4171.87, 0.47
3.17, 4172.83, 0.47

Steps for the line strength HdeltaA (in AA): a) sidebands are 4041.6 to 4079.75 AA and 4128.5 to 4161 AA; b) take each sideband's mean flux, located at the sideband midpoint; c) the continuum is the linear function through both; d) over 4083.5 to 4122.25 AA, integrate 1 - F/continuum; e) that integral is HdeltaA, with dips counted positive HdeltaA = 2.7 AA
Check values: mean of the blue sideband 3.64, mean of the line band 3.29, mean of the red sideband 3.44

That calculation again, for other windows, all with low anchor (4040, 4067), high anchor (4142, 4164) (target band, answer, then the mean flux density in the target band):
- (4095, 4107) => 2.5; 2.86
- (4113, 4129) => -0.4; 3.68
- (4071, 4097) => 1.3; 3.47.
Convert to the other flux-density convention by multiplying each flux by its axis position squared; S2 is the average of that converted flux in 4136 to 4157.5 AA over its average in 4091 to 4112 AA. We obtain 1.2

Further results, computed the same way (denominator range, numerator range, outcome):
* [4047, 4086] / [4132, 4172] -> 1.02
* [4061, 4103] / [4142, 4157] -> 1.08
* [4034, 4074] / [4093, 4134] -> 0.93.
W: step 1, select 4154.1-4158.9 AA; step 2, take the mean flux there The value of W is 3.64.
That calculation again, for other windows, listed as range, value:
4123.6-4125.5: 3.8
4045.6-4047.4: 3.41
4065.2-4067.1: 3.34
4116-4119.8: 3.58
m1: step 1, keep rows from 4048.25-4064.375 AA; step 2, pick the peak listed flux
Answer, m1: 4.481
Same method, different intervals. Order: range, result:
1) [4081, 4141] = 4.273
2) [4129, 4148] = 3.923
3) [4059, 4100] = 4.248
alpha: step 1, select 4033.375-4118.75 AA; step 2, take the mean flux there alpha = 3.49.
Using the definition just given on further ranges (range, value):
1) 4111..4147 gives 3.48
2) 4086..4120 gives 3.26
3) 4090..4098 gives 3.15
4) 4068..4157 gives 3.4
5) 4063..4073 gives 3.45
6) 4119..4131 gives 3.63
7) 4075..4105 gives 3.35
